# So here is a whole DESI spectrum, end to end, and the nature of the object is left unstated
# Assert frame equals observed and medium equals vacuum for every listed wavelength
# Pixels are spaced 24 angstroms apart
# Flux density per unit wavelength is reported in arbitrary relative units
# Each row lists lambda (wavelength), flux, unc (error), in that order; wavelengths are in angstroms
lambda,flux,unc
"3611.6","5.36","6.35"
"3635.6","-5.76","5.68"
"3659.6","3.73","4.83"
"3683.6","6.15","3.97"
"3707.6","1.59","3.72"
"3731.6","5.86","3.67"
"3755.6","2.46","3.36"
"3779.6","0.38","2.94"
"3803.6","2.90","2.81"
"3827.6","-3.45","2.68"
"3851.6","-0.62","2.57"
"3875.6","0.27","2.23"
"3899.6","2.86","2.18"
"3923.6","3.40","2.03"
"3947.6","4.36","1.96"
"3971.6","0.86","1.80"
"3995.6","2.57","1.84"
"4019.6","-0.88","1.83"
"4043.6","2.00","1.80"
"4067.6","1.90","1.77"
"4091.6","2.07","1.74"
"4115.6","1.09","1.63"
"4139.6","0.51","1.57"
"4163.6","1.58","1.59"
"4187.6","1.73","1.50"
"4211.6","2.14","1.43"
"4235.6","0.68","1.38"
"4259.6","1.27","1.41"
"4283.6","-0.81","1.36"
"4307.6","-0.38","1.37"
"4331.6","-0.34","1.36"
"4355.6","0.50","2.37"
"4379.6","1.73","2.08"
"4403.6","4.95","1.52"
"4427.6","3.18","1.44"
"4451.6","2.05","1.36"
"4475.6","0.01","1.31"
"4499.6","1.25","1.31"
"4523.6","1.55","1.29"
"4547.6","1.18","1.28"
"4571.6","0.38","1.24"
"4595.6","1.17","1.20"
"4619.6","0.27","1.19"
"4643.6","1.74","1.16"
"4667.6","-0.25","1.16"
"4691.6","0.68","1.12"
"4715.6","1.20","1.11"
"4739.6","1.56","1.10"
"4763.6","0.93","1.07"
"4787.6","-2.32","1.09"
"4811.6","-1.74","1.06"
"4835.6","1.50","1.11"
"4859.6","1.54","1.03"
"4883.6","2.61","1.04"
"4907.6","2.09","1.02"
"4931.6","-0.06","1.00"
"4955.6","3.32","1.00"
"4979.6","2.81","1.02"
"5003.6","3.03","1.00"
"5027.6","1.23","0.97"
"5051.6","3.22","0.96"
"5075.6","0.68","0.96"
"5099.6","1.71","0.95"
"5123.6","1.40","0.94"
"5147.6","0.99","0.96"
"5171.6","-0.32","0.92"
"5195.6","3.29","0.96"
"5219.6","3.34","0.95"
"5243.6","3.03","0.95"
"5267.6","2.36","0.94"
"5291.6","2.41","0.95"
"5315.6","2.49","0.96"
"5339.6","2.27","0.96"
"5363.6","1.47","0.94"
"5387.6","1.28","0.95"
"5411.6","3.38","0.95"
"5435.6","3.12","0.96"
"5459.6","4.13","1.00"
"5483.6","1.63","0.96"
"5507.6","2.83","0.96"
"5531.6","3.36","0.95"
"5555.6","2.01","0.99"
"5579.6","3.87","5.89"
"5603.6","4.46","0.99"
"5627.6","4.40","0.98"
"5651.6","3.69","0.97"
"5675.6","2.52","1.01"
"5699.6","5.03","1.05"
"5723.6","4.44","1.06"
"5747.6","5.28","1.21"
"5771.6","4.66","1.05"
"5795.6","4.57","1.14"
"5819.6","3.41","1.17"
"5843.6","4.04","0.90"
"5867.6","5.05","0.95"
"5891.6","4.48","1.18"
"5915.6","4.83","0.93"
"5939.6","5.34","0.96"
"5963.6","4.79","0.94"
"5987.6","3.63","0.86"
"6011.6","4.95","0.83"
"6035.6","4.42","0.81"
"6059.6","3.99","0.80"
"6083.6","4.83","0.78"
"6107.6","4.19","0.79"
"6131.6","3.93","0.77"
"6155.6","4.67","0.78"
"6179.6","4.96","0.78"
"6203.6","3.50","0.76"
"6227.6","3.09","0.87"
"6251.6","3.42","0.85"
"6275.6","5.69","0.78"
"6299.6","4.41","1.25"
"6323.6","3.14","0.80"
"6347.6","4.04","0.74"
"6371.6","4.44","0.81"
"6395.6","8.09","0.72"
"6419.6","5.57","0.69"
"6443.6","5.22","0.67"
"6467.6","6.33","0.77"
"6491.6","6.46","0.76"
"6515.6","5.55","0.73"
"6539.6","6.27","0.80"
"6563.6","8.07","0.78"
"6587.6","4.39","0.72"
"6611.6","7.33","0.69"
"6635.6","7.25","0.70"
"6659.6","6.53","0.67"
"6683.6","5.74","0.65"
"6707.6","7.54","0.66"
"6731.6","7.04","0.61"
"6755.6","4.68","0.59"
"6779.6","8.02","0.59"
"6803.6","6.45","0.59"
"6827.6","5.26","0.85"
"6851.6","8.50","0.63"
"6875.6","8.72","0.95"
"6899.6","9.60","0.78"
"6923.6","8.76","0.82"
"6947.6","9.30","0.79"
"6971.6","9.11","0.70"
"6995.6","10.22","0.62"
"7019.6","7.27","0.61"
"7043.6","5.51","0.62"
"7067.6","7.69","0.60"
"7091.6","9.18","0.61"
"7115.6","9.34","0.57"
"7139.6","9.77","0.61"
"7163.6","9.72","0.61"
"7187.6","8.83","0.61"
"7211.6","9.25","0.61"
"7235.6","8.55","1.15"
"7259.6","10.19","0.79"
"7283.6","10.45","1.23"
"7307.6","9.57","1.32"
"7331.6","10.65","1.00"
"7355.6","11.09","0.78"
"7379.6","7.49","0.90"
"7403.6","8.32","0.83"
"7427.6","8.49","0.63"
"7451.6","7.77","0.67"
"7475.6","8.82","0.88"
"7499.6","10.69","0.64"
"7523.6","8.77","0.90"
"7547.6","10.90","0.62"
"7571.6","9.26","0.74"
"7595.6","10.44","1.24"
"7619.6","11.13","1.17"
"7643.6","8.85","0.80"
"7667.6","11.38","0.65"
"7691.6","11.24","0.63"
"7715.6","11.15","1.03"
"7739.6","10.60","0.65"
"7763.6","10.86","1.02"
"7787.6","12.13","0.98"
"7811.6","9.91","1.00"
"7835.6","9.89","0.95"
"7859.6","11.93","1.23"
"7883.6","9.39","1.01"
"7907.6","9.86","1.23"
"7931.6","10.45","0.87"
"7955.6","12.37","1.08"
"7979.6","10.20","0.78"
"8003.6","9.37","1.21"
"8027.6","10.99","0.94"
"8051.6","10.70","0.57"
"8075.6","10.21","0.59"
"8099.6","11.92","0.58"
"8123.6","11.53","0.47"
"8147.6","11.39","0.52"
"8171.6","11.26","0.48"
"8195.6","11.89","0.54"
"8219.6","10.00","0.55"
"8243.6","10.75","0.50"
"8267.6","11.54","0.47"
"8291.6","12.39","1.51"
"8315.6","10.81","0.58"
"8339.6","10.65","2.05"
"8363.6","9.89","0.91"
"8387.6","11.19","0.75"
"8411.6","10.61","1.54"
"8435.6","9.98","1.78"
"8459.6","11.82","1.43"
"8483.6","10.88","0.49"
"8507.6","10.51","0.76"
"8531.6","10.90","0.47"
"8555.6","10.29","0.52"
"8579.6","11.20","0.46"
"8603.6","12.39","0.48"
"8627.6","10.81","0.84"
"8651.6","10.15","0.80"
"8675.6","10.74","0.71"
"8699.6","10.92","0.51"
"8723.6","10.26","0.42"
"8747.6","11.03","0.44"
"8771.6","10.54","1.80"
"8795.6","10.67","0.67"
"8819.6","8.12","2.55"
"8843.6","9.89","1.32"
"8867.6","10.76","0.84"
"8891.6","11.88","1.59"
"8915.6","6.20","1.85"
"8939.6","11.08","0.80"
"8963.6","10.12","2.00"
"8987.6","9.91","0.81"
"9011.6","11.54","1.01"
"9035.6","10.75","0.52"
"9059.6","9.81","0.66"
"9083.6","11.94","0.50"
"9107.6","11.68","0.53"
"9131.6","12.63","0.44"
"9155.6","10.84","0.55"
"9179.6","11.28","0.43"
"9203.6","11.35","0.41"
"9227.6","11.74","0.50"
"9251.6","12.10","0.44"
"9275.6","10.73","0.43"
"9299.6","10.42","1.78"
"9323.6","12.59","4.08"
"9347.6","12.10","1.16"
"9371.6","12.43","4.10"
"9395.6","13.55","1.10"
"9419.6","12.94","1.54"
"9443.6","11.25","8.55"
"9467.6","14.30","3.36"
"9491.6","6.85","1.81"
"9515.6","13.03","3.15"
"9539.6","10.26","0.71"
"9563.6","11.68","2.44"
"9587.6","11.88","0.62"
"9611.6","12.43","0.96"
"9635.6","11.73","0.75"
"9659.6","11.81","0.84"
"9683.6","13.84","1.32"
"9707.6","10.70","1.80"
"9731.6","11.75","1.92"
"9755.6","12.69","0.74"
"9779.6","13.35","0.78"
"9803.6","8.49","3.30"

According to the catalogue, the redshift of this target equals 0.717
